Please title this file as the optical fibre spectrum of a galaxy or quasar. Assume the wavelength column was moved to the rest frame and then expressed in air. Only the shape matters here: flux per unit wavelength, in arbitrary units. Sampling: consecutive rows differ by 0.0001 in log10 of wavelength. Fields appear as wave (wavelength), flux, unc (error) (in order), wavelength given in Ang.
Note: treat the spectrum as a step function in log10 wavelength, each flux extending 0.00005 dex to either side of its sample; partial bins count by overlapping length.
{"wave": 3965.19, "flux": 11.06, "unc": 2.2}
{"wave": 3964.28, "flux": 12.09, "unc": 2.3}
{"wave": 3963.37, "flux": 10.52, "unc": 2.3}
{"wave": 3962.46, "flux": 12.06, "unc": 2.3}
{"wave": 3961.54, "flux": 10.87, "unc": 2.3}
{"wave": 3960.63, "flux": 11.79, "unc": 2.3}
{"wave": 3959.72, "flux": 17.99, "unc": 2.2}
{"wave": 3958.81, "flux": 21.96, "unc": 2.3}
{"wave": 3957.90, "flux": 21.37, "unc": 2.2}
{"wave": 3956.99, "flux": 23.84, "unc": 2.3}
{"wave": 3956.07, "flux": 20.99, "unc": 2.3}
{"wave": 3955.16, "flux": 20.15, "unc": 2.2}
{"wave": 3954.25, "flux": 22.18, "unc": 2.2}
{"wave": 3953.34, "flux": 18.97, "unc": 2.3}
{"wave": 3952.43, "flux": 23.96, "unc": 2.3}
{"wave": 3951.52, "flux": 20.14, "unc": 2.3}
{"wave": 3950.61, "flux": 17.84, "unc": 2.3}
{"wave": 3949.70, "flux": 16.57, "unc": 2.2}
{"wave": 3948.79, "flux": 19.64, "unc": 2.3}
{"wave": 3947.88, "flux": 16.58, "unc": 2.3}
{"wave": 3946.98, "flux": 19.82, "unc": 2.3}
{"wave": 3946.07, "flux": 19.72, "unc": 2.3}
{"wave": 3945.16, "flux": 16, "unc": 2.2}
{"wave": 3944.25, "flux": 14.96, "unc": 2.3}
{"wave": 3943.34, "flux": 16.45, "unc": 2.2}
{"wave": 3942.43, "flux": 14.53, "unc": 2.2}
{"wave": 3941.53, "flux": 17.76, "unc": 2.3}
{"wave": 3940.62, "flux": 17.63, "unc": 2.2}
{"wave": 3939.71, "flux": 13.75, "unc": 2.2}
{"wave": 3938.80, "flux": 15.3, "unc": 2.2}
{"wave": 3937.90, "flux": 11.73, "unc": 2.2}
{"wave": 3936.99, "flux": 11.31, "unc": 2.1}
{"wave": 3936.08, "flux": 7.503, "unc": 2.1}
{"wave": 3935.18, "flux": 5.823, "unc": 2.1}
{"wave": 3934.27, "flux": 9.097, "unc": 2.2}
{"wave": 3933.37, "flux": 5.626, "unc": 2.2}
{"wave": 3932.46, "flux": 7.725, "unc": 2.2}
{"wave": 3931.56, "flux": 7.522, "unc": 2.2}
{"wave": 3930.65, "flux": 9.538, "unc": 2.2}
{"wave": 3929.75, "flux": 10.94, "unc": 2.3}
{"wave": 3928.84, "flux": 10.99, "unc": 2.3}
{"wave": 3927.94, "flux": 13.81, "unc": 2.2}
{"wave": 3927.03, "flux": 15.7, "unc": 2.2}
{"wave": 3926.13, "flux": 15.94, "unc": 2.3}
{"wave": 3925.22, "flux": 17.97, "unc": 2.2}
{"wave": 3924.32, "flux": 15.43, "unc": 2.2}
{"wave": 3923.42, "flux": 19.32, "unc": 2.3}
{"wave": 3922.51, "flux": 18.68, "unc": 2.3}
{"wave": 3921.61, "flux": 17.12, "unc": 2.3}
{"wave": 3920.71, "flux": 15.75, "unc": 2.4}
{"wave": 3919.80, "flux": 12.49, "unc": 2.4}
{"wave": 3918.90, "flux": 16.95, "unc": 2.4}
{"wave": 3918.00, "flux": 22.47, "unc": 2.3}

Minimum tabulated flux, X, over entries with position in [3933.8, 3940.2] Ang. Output 5.823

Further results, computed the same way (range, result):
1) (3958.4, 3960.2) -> 17.99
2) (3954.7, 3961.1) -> 11.79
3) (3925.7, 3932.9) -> 7.522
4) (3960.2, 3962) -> 10.87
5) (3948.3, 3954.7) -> 16.57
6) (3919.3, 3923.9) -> 12.49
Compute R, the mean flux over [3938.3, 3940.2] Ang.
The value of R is 14.5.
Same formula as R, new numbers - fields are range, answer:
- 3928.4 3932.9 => 9.34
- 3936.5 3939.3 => 12.7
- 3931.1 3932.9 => 7.63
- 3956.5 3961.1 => 19.4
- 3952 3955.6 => 21.3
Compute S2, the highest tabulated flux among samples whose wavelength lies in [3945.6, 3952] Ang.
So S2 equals 20.14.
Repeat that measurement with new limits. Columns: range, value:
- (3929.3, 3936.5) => 10.94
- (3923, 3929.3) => 19.32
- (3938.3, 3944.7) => 17.76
